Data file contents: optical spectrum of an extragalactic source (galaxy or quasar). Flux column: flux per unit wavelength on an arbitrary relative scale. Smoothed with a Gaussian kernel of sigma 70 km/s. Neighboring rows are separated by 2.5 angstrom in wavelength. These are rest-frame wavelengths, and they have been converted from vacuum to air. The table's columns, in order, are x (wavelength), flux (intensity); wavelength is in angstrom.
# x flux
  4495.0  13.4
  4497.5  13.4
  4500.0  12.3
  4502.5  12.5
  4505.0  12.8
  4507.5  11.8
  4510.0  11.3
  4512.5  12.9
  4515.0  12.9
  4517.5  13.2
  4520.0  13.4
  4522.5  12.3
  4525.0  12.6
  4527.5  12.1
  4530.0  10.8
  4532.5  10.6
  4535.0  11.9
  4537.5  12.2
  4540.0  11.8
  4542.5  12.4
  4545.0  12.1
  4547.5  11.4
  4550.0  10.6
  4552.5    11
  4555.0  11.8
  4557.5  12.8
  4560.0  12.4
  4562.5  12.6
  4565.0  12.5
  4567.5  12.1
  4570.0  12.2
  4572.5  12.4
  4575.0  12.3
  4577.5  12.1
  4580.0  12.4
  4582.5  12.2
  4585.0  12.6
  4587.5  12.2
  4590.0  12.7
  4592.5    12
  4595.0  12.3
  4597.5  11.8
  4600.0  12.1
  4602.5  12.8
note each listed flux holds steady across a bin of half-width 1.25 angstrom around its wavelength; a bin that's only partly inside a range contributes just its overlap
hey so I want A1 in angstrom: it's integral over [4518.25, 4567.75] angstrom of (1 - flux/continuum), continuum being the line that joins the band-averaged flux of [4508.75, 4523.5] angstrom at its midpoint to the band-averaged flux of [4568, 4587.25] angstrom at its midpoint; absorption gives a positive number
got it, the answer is 2.1 angstrom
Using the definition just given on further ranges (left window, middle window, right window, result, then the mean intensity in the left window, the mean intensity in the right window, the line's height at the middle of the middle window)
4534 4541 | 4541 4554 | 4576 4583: 0.6 angstrom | 12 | 12.2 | 12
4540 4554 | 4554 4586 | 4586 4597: -1.1 angstrom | 11.5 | 12.3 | 11.9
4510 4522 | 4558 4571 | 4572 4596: 0.1 angstrom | 12.9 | 12.3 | 12.5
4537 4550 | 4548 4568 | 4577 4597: 0.1 angstrom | 11.8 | 12.3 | 12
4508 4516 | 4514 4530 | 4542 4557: -0.6 angstrom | 12.3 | 11.6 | 12.1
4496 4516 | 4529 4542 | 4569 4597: 0.9 angstrom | 12.5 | 12.3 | 12.4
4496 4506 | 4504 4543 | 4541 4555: 0.0 angstrom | 12.8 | 11.5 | 12.2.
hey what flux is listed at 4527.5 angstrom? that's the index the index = 12.1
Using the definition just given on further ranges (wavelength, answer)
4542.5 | 12.4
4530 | 10.8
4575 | 12.3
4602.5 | 12.8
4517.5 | 13.2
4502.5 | 12.5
